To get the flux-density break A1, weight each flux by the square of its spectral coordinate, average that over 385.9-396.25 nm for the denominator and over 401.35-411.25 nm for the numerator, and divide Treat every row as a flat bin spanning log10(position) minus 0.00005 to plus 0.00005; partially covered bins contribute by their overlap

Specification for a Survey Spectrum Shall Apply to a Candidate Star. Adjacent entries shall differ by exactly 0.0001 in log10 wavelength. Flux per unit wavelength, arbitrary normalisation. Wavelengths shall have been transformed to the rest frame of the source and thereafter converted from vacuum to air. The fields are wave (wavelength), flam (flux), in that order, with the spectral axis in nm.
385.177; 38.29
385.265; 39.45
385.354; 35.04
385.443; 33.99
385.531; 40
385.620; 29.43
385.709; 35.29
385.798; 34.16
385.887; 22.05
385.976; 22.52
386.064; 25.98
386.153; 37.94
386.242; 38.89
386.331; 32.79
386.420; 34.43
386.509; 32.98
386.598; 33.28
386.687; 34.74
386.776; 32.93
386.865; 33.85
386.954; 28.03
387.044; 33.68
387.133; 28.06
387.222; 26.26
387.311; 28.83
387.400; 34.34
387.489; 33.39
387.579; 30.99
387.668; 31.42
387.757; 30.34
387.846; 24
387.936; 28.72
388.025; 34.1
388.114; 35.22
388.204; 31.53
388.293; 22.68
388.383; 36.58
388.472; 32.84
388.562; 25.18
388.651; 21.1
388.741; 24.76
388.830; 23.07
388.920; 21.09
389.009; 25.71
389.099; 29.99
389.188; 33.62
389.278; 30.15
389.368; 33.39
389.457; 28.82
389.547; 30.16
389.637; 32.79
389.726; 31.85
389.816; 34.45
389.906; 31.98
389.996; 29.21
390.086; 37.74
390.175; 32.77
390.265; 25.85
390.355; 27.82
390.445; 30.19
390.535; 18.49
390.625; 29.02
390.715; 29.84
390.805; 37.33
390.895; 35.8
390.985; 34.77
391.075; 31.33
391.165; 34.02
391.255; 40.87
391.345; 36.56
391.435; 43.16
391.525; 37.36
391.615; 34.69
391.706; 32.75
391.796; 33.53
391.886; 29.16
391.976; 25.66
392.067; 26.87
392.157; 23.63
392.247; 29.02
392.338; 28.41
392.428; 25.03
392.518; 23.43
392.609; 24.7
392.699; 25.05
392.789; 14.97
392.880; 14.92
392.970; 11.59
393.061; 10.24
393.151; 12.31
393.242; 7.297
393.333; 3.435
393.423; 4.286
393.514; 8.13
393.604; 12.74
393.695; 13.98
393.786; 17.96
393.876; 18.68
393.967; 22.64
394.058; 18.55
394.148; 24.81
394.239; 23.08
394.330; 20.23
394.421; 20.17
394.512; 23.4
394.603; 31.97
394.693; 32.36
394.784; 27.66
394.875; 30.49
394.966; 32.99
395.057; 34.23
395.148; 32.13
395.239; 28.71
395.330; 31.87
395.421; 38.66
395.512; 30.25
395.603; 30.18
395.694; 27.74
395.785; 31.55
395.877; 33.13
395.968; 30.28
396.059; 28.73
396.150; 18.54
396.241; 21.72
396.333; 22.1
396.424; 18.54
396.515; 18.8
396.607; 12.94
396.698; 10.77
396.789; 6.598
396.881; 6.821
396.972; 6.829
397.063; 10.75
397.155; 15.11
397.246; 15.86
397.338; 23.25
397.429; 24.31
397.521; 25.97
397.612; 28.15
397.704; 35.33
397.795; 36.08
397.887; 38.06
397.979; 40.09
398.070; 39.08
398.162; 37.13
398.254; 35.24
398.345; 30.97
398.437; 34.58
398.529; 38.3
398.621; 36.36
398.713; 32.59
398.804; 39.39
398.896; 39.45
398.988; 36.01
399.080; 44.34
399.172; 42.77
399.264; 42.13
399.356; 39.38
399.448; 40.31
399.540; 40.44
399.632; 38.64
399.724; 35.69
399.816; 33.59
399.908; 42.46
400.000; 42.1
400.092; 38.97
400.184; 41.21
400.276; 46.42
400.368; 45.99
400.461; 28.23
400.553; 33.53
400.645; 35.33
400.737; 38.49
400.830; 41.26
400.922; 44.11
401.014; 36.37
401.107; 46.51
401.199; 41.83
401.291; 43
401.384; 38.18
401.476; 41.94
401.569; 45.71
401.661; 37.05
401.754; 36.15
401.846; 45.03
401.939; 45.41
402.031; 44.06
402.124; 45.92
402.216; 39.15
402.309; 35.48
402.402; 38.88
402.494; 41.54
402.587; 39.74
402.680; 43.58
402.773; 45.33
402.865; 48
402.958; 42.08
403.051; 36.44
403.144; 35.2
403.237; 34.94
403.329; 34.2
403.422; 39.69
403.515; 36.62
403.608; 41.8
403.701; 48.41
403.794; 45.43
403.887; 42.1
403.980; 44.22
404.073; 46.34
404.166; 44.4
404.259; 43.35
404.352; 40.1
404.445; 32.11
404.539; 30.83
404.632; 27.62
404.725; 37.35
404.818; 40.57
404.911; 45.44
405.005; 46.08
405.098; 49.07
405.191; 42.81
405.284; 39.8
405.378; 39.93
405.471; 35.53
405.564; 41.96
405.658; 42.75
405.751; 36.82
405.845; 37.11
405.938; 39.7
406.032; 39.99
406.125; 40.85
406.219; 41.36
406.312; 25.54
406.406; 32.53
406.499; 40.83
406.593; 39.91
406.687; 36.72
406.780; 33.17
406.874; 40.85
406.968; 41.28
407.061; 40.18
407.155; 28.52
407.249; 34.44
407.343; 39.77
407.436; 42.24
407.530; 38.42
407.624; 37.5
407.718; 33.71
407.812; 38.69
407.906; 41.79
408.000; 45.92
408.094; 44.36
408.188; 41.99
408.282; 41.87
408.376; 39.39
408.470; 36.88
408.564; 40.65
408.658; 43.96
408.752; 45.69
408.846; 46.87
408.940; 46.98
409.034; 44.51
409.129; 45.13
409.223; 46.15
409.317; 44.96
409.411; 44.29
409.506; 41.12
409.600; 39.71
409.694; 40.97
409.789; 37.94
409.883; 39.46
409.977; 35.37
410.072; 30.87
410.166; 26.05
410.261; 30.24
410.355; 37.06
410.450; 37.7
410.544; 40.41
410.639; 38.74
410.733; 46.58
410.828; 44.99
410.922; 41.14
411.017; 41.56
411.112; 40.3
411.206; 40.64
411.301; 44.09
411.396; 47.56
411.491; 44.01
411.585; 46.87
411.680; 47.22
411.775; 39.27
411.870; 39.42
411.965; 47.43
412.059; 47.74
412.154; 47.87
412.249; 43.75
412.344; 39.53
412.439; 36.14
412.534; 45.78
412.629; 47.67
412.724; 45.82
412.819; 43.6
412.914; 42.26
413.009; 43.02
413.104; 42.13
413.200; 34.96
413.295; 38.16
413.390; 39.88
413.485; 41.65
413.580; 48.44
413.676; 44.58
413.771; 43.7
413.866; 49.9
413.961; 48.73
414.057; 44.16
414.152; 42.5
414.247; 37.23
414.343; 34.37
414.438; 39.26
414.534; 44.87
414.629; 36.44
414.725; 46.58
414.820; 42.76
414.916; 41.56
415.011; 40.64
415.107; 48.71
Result 1.6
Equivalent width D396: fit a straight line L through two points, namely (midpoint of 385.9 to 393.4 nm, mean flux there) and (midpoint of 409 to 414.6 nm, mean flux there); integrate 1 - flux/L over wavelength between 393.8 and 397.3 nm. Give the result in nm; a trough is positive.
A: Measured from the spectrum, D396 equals 0.957 nm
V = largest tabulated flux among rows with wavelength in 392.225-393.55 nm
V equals 29.02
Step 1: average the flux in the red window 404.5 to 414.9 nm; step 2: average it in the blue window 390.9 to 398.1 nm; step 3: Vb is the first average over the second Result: 1.7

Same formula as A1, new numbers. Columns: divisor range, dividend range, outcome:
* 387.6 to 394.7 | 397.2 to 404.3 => 1.55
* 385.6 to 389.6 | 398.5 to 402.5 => 1.41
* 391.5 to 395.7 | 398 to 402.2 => 1.74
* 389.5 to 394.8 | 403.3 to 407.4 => 1.64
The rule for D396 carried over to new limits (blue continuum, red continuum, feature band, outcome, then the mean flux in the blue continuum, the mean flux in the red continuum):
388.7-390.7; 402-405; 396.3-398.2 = 0.70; 29.2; 40.4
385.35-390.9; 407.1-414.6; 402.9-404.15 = -0.09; 30.6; 41.5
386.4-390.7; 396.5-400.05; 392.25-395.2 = 0.96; 30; 30.8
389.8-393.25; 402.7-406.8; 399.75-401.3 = -0.16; 28.1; 39.7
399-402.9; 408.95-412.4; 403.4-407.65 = 0.17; 40.8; 41.5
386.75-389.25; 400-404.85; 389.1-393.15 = 0.31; 29.3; 40.3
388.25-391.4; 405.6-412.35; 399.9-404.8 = -0.46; 30.4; 40.4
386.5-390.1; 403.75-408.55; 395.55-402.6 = 0.45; 30.2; 39.4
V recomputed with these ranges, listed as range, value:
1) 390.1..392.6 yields 43.16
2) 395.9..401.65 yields 46.51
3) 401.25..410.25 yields 49.07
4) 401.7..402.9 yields 48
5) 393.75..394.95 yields 32.36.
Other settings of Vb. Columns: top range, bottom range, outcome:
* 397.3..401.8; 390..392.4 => 1.19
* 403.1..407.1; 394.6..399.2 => 1.39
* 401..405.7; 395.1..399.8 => 1.39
